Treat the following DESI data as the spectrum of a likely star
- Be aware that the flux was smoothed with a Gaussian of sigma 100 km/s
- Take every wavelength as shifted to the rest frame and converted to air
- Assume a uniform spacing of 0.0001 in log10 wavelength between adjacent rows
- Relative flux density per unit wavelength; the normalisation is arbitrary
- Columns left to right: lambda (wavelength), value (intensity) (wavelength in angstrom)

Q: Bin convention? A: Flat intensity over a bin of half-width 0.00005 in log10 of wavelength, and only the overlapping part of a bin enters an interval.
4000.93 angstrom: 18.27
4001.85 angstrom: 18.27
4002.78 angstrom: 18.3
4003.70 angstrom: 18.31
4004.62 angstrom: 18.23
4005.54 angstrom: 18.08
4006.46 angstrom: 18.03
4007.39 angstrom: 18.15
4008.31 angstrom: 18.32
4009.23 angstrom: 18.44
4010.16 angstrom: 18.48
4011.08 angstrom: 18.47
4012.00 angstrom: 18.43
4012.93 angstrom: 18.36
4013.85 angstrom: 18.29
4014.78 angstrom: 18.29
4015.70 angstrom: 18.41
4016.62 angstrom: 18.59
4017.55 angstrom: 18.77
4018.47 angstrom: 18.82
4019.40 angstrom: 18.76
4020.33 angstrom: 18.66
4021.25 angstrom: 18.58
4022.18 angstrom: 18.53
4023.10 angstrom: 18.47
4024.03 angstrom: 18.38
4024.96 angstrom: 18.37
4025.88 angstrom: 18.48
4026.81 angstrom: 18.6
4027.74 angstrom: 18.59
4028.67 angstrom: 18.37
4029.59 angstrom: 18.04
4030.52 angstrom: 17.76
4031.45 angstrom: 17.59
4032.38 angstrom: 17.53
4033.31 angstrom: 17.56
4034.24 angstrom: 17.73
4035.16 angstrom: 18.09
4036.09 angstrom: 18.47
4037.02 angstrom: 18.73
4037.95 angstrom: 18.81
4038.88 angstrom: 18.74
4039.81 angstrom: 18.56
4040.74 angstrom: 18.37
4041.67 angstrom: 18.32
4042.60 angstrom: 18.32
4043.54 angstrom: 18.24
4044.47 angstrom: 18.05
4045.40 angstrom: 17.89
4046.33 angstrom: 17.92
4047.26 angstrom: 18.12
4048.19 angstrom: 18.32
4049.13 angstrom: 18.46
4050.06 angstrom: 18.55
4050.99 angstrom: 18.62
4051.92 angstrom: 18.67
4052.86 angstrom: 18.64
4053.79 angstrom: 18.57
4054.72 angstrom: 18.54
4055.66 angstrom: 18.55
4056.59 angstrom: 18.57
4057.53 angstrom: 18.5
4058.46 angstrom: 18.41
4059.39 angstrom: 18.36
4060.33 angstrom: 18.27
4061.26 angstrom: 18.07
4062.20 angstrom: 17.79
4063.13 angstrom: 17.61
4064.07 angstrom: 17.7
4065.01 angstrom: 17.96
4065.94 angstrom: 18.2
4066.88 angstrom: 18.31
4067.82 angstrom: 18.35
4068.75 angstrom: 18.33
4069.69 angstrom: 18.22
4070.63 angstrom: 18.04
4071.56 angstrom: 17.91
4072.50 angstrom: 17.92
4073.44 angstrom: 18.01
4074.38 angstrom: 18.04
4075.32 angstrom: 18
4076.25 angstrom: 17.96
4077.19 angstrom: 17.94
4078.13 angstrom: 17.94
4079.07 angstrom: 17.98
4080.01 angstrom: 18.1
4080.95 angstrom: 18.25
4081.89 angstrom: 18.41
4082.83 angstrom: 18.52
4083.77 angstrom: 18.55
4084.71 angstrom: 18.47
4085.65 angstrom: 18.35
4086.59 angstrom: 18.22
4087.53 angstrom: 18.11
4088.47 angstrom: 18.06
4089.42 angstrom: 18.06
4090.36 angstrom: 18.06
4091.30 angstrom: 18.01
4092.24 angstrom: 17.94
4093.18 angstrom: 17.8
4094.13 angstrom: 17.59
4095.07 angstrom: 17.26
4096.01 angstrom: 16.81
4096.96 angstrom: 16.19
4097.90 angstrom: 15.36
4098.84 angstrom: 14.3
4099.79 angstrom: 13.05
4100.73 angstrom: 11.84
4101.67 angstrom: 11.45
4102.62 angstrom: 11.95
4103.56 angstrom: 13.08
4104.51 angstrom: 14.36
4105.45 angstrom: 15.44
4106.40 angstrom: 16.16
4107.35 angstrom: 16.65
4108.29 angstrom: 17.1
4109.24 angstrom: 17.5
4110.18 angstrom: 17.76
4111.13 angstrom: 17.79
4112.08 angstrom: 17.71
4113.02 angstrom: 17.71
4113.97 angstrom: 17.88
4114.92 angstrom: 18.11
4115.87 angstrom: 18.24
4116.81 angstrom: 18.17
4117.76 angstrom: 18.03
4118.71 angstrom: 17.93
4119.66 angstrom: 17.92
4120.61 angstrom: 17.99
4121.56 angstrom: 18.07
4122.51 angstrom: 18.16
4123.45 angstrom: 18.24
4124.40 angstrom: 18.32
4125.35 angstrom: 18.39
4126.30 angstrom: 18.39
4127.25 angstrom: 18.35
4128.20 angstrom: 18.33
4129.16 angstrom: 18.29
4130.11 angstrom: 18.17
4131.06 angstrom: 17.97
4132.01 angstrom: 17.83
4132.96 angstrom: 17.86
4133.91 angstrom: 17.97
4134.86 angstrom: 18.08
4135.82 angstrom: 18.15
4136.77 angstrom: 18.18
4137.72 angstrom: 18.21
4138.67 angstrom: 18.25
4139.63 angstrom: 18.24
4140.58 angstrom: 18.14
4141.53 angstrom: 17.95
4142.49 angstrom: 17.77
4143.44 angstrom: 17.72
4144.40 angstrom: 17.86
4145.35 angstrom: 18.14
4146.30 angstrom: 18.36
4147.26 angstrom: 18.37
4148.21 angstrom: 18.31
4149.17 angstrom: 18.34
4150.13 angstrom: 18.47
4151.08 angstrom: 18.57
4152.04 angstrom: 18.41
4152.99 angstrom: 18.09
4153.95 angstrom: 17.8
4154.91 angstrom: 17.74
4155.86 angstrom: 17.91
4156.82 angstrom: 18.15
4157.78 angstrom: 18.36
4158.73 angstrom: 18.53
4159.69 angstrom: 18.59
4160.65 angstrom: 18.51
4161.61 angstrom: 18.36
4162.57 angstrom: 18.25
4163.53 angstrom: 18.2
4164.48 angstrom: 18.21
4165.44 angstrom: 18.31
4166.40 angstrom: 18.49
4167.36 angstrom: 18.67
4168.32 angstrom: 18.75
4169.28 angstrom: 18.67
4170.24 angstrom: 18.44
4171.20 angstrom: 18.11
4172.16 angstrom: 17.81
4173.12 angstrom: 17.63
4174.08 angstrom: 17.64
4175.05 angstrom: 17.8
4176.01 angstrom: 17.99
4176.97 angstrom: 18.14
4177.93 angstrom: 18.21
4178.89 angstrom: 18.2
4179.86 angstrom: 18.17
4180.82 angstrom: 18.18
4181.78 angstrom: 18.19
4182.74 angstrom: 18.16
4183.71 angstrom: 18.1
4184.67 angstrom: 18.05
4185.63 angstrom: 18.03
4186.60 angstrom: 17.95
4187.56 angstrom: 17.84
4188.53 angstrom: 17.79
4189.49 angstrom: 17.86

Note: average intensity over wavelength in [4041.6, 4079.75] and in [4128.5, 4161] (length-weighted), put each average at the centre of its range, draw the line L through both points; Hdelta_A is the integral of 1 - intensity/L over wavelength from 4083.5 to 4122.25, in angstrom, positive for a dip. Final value 2.92 angstrom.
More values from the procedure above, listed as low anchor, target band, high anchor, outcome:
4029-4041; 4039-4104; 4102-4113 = -2.1 angstrom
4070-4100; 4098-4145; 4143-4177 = 2.0 angstrom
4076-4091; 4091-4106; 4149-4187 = 2.5 angstrom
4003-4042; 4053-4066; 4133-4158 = 0.0 angstrom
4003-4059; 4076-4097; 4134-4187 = 0.4 angstrom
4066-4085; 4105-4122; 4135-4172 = 0.6 angstrom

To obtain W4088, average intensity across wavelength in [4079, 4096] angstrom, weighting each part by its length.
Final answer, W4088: 18.1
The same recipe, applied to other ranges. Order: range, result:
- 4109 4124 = 18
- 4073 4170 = 17.6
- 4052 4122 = 17.4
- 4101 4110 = 14.9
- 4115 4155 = 18.1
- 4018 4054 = 18.3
